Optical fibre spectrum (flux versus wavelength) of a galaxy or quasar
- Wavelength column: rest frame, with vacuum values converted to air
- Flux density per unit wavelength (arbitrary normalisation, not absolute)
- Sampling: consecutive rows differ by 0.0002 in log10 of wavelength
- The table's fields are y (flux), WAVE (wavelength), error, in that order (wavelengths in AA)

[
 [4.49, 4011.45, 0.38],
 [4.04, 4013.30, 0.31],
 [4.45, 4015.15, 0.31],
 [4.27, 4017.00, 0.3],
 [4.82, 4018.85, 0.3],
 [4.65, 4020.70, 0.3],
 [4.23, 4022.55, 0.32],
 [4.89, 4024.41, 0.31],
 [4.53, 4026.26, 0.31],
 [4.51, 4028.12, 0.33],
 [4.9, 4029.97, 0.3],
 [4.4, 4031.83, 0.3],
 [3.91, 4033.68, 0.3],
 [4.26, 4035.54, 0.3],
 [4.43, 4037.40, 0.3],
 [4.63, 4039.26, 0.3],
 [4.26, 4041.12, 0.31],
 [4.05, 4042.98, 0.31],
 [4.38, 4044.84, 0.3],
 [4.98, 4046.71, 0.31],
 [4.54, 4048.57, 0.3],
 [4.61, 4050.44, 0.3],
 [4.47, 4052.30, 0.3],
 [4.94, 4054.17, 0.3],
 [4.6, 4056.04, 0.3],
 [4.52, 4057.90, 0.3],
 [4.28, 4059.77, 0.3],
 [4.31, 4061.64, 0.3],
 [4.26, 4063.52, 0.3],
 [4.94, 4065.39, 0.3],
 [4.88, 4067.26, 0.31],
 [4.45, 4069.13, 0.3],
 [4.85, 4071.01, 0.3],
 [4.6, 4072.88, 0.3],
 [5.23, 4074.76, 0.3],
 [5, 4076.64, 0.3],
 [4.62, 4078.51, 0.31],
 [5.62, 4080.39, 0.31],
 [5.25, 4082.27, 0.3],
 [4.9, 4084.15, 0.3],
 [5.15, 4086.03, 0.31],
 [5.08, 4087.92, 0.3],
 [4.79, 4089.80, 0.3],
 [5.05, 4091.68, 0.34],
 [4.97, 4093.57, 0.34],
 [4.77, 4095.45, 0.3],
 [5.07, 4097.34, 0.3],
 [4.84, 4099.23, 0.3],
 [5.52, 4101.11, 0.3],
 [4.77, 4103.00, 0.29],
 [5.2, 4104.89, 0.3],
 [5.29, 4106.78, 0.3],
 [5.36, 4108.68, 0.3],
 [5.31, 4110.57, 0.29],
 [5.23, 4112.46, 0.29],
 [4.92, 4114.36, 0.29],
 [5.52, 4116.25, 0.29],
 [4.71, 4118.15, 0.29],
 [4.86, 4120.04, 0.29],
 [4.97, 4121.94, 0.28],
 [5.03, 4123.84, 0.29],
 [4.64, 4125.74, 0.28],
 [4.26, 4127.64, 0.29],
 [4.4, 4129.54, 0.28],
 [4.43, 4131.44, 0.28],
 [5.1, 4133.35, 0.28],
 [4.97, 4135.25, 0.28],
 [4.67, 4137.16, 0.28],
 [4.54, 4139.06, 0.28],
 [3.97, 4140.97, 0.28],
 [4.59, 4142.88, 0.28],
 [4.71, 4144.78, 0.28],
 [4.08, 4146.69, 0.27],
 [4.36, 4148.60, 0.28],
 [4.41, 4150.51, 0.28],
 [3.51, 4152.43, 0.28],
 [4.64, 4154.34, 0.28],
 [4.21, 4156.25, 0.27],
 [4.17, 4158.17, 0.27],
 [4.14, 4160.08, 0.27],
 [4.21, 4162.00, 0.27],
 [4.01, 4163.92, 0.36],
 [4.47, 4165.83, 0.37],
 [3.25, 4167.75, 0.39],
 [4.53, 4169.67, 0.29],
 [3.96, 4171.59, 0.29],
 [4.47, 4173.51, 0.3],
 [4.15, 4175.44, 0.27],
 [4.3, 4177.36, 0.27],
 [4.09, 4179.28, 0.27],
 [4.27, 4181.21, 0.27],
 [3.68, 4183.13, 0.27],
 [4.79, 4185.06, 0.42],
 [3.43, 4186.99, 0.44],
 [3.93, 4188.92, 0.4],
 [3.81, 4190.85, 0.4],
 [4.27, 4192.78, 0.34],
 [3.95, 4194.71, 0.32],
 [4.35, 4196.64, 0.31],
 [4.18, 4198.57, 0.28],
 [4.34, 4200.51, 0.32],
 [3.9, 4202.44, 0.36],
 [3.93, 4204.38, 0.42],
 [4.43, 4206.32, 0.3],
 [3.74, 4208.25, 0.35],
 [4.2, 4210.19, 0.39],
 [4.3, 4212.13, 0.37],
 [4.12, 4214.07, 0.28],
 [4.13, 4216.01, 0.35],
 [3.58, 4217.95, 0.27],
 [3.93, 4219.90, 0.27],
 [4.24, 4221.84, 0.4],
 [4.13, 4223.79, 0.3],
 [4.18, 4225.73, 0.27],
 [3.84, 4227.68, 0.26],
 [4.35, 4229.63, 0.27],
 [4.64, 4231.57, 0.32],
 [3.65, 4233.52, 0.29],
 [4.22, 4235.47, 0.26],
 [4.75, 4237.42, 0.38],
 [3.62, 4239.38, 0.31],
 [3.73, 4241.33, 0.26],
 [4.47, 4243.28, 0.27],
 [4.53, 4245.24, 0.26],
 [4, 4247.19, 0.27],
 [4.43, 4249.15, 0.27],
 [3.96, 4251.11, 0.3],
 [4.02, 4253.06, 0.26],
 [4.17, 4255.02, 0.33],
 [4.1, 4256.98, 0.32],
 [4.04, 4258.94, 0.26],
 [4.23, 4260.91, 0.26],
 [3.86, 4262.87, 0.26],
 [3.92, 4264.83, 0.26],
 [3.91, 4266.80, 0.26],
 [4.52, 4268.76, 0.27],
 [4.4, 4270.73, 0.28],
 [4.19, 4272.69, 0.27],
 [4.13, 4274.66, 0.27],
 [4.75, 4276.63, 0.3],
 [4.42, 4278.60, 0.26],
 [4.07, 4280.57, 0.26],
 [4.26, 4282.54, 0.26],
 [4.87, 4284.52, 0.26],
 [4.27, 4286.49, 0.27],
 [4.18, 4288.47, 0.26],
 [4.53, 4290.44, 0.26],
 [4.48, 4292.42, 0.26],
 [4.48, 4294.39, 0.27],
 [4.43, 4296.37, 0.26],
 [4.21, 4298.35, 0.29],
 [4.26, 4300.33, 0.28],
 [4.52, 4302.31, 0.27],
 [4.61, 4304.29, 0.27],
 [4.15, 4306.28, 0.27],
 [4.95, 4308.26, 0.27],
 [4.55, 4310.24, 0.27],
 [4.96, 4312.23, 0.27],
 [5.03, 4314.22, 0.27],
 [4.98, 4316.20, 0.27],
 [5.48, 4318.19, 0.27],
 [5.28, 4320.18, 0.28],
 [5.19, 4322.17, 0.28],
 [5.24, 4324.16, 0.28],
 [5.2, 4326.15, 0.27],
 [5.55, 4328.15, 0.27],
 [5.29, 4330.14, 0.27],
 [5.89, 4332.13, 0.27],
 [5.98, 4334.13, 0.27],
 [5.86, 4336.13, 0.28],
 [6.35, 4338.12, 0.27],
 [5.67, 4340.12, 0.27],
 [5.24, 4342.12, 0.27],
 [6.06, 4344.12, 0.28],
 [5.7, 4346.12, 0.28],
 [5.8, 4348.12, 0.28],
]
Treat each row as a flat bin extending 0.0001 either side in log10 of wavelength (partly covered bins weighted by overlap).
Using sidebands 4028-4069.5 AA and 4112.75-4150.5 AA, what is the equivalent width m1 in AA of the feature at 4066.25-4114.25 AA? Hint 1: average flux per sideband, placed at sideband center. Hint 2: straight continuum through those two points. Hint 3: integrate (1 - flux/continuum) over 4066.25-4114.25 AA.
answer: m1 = -4.6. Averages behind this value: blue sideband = 4.5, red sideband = 4.67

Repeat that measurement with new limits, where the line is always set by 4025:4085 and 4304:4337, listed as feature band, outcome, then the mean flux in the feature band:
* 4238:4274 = 6.7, 4.12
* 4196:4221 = 4.4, 4.08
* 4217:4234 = 3.1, 4.07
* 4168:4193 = 4.1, 4.1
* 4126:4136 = 0.3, 4.63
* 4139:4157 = 2.0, 4.29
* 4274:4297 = 3.2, 4.41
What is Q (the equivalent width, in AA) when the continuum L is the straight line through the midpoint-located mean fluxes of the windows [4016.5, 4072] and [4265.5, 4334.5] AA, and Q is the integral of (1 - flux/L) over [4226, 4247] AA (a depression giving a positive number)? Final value 2.2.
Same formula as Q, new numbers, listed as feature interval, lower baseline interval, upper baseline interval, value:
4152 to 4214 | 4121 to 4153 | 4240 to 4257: 3.5 AA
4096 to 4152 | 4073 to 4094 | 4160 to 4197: -1.9 AA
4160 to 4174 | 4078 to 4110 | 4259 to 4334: 2.3 AA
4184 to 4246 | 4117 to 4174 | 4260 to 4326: 5.0 AA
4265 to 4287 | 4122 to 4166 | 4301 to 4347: 3.2 AA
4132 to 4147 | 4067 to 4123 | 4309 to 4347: 1.5 AA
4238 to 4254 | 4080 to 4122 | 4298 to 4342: 3.2 AA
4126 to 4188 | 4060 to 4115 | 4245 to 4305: 5.7 AA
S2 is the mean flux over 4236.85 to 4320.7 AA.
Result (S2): 4.38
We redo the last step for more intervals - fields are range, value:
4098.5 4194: 4.49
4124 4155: 4.47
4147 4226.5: 4.11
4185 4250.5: 4.11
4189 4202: 4.13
